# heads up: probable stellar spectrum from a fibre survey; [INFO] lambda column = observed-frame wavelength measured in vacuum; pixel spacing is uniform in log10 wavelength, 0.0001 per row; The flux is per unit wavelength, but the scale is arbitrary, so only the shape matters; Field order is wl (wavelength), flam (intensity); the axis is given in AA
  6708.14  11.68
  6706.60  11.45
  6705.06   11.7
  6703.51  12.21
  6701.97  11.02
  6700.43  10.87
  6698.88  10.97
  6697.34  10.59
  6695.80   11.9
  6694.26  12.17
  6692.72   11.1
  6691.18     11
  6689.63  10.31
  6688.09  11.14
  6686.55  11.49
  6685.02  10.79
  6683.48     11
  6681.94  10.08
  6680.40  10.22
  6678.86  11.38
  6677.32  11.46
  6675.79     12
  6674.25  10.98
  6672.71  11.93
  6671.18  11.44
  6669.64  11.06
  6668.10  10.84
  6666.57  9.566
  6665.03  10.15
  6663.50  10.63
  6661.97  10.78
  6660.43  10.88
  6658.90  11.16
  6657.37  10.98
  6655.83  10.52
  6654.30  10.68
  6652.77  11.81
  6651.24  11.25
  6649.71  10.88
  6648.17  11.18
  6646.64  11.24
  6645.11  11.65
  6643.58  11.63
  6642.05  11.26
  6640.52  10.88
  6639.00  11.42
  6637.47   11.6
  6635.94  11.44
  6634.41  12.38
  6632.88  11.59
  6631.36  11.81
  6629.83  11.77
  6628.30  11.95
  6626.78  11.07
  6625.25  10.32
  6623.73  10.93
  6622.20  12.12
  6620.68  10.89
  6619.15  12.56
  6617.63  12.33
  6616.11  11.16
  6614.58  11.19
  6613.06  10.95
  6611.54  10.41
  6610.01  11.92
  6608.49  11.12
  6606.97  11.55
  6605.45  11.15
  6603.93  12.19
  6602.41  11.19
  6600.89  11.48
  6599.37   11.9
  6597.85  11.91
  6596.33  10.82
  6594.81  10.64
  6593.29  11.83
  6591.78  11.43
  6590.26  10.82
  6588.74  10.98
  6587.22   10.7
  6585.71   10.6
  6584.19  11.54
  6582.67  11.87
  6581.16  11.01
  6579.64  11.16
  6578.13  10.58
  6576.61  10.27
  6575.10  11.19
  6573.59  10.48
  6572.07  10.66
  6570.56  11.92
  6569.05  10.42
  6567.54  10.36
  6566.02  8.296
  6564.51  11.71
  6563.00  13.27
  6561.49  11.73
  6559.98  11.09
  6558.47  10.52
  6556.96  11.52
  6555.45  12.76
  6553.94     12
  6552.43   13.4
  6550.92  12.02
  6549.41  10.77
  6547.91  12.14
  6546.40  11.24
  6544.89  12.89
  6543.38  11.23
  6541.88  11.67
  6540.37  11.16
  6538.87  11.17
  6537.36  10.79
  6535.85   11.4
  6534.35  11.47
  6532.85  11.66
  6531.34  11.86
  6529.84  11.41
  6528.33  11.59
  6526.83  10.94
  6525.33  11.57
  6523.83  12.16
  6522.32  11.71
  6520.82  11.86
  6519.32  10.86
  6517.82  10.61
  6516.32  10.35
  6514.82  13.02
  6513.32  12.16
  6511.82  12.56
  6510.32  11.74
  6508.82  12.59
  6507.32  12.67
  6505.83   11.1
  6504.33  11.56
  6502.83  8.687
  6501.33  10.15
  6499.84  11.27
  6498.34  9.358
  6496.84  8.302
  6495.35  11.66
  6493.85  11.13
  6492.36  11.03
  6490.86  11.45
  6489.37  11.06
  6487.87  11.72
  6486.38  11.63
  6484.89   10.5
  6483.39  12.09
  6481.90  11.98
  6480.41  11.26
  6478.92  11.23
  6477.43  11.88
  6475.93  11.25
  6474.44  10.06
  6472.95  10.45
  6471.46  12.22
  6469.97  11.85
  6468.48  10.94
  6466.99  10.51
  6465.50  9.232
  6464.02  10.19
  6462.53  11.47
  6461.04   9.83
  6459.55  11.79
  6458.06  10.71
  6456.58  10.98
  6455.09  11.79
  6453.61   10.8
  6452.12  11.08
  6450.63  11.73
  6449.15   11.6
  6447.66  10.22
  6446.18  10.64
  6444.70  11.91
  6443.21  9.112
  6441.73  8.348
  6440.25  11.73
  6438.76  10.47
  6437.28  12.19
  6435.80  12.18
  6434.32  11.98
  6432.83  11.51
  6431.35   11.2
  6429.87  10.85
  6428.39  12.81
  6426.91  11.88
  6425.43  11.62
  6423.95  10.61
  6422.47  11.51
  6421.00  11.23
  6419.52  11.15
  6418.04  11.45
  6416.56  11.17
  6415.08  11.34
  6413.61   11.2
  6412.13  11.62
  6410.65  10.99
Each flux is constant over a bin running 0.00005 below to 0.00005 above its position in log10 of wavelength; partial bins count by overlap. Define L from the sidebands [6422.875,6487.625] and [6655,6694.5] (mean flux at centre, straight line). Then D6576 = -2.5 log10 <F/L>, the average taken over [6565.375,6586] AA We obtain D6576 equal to 0.03 mag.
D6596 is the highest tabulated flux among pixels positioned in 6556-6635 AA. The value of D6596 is 13.27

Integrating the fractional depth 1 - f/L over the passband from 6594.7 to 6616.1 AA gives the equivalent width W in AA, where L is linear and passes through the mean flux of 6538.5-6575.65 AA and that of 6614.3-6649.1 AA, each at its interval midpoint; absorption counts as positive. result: 0.3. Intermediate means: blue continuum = 11.4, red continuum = 11.5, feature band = 11.3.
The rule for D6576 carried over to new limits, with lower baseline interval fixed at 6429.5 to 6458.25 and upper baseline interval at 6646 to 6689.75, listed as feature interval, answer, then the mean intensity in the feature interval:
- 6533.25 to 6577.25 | -0.03 mag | 11.4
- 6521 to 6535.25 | -0.06 mag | 11.6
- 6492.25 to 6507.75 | 0.05 mag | 10.6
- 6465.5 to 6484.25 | -0.02 mag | 11.2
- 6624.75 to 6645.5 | -0.05 mag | 11.5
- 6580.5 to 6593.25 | -0.02 mag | 11.2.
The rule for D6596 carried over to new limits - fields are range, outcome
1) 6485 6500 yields 11.72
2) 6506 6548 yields 13.02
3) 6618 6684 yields 12.56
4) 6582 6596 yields 11.87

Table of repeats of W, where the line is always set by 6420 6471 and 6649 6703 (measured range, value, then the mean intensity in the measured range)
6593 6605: -0.5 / 11.5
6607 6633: -0.9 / 11.4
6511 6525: -0.8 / 11.7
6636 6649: -0.4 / 11.4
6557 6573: 0.0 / 11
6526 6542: -0.5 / 11.4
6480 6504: 0.5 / 10.8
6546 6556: -0.9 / 12.1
